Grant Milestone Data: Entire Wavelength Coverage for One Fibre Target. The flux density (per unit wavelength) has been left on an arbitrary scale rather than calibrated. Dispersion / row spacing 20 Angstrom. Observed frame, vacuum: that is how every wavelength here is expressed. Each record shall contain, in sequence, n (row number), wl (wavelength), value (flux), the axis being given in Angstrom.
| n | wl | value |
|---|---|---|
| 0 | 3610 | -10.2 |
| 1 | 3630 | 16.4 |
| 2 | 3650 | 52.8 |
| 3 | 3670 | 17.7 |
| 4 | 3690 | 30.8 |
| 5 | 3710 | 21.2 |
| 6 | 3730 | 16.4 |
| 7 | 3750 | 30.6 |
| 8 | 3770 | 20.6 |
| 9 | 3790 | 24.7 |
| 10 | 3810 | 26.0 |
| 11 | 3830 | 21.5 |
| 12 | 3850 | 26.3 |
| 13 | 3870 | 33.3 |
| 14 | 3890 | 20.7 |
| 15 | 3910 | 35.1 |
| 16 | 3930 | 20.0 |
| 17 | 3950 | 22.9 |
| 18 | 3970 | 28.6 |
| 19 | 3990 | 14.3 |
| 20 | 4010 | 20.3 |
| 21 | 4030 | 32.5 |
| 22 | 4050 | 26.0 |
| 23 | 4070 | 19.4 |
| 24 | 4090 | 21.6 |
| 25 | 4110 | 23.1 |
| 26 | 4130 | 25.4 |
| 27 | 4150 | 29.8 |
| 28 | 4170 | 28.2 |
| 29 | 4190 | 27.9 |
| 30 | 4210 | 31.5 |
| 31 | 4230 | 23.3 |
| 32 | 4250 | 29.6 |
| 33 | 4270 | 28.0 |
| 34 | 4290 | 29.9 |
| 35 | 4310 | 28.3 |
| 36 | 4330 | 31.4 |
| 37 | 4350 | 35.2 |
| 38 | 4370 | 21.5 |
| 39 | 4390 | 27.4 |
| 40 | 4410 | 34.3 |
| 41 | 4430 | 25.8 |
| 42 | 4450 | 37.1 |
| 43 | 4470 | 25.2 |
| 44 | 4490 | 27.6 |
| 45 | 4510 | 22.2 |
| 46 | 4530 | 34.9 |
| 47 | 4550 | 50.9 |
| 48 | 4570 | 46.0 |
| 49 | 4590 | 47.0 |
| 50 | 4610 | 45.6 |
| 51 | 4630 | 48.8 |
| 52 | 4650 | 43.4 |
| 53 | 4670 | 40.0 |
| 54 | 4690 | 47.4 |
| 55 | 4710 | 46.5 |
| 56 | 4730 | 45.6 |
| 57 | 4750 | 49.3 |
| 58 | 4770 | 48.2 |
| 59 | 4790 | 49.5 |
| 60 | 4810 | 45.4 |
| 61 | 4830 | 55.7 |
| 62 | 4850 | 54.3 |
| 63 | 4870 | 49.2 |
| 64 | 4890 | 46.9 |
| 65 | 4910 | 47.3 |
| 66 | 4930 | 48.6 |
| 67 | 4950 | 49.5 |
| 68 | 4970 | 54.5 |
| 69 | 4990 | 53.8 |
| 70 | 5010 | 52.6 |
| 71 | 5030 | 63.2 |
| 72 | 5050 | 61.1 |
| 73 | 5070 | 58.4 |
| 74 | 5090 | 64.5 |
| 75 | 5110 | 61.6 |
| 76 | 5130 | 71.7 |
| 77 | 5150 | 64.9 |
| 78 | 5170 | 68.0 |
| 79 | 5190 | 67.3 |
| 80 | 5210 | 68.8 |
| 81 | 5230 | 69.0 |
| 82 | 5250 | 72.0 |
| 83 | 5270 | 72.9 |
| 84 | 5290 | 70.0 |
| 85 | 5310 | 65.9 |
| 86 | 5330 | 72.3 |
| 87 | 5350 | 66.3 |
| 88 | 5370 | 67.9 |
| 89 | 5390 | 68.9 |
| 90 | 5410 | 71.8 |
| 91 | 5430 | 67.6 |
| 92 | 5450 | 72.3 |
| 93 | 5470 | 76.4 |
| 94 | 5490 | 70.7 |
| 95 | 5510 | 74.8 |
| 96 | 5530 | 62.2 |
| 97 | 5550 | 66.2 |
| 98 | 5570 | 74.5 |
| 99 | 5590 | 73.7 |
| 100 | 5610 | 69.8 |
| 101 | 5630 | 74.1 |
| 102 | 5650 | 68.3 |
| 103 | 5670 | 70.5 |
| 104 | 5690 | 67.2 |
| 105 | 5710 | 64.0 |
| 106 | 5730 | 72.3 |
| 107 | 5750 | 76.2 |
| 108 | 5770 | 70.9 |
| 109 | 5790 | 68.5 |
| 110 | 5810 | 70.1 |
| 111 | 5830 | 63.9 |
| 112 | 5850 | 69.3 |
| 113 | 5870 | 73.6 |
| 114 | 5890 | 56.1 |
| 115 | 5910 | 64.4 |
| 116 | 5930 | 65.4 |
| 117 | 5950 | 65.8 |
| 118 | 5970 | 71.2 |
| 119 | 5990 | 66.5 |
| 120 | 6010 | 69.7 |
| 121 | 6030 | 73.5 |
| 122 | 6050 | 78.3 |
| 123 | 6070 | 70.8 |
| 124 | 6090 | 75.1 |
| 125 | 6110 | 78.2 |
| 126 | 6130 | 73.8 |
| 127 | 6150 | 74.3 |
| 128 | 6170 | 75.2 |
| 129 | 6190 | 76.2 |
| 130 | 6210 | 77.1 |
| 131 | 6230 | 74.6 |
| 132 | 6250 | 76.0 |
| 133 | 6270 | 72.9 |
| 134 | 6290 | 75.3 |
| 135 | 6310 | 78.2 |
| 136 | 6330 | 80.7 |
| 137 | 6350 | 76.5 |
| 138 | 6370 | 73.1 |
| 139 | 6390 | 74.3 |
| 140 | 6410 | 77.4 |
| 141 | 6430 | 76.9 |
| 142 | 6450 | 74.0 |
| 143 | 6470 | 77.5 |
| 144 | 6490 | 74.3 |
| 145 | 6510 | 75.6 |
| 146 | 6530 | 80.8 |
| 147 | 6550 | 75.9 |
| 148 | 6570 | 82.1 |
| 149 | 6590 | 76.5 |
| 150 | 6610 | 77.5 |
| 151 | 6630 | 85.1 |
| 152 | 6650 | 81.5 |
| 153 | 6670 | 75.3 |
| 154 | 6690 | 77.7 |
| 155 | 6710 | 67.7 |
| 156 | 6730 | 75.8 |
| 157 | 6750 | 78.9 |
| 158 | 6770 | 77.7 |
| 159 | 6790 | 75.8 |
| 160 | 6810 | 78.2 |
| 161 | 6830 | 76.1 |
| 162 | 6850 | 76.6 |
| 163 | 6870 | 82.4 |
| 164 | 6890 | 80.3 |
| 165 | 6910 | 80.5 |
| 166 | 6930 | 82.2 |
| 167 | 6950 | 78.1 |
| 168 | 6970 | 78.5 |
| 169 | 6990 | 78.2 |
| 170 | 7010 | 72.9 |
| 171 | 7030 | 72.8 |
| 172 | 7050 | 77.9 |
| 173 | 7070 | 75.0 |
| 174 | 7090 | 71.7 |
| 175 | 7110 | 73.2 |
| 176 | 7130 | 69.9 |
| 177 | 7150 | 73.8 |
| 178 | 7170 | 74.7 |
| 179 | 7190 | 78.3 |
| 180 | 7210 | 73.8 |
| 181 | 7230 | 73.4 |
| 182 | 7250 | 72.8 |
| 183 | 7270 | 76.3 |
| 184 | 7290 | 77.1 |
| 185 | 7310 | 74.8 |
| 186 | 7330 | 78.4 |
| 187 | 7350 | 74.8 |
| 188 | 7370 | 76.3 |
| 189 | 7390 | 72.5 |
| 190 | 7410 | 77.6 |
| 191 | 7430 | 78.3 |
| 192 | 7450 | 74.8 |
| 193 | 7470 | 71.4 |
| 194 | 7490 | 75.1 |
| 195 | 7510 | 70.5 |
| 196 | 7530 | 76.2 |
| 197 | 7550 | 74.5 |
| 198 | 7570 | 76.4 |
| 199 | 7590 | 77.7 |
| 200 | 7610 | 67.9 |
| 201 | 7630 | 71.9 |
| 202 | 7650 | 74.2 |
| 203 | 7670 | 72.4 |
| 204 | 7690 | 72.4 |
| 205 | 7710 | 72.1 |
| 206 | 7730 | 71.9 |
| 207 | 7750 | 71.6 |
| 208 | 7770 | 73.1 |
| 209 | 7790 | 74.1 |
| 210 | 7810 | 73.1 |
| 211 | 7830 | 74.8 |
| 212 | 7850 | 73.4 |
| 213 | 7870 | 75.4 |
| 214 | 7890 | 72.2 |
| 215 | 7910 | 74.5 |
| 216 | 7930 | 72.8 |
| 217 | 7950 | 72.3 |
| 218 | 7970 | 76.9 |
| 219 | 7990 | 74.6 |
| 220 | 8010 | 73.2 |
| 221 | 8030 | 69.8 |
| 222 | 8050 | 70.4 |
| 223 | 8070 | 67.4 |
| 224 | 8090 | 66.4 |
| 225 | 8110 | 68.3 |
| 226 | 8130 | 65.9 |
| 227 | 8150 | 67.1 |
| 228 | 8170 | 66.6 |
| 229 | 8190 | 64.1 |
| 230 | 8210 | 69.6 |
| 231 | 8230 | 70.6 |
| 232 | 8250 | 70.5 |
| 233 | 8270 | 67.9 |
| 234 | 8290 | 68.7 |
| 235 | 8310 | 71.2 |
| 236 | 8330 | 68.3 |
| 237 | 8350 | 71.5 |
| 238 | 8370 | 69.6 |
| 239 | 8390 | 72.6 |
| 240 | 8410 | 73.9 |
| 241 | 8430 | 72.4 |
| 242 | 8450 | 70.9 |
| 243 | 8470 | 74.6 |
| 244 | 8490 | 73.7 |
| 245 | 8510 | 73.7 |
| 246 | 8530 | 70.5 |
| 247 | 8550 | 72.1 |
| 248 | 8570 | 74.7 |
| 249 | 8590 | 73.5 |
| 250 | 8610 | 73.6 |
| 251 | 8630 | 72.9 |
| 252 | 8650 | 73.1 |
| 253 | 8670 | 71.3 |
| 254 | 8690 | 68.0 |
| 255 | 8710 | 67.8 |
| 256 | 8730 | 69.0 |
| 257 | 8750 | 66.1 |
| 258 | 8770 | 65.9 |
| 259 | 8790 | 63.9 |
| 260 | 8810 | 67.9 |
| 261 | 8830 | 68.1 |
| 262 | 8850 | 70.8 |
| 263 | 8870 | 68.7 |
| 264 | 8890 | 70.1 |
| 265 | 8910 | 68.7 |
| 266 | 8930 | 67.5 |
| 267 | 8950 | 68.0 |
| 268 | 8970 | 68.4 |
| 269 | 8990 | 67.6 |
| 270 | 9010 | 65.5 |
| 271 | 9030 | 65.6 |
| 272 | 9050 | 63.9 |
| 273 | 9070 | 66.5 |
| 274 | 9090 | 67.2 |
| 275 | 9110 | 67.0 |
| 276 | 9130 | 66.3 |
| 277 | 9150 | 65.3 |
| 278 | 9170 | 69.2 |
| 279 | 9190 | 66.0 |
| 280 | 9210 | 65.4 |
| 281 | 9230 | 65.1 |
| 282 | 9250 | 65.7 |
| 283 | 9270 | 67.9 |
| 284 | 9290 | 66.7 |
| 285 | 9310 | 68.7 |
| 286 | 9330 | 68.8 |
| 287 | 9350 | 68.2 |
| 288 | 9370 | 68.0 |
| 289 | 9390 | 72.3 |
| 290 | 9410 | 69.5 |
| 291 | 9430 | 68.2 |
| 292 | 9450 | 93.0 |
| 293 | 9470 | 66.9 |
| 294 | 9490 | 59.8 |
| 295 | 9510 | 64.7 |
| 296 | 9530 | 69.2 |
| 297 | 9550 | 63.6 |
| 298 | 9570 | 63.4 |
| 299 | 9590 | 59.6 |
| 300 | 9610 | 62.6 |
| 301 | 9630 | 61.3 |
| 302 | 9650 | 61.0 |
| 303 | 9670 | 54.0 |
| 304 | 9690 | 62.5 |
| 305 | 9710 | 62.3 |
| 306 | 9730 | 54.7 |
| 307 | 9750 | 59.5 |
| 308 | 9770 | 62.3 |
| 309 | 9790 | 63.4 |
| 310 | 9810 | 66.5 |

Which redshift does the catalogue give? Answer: 0.138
